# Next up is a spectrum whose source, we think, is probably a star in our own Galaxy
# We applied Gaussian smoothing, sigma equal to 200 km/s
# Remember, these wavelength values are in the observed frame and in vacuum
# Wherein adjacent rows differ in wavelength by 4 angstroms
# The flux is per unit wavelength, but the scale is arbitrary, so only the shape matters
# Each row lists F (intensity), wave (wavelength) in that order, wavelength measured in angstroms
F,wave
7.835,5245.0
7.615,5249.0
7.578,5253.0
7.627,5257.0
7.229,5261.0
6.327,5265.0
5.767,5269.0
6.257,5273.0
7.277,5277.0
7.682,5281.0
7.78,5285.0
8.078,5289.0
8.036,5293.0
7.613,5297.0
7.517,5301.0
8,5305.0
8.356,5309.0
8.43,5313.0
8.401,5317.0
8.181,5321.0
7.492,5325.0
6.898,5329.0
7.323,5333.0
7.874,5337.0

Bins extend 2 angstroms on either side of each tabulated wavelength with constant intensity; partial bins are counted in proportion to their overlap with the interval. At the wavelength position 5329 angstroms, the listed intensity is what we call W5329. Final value 6.898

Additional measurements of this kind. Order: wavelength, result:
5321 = 8.181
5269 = 5.767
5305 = 8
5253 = 7.578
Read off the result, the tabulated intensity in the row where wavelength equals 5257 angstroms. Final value 7.627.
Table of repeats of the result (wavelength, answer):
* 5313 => 8.43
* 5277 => 7.277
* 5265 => 6.327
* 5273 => 6.257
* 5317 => 8.401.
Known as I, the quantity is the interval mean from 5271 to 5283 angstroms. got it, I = 7.07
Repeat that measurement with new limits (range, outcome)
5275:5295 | 7.77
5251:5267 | 7.19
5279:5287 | 7.73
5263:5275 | 6.12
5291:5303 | 7.72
